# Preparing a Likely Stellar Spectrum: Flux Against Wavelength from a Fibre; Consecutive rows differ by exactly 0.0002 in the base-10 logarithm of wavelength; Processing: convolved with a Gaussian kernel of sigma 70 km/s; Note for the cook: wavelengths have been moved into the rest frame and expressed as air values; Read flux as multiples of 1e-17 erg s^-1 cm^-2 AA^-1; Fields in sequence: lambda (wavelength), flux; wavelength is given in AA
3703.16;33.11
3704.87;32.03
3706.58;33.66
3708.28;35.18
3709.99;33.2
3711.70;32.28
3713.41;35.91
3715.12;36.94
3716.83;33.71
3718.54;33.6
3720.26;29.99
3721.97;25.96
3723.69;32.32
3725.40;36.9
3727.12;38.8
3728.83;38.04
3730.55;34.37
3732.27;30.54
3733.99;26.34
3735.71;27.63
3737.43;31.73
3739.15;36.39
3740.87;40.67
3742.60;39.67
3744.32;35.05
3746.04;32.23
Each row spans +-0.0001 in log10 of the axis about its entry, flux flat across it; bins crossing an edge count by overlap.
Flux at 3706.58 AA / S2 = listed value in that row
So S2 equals 33.66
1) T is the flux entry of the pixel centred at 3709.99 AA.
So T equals 33.2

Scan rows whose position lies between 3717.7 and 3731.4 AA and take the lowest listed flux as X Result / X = 25.96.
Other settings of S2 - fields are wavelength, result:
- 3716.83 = 33.71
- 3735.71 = 27.63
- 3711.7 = 32.28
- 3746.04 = 32.23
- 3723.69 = 32.32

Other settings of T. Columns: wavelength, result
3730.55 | 34.37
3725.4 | 36.9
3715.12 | 36.94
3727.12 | 38.8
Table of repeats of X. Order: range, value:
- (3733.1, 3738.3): 26.34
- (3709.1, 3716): 32.28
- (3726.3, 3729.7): 38.04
